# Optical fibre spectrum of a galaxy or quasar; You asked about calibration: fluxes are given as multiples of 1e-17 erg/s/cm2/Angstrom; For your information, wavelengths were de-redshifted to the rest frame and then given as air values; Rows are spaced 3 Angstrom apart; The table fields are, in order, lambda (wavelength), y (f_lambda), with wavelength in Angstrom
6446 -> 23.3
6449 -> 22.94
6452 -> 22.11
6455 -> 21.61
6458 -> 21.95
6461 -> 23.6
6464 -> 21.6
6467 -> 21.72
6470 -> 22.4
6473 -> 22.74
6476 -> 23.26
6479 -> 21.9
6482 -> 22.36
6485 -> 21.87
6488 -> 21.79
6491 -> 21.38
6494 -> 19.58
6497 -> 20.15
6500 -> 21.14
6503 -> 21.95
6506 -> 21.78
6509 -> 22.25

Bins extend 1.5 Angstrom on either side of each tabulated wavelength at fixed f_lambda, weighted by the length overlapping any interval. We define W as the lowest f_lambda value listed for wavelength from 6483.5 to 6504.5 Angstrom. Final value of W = 19.58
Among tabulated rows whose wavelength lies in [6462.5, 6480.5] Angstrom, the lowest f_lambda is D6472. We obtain 21.6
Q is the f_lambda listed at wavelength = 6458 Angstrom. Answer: 21.95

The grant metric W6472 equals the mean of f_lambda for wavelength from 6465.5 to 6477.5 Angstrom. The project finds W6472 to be 22.5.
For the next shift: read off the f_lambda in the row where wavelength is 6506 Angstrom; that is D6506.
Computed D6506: 21.78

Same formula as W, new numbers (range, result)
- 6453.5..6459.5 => 21.61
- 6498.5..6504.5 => 21.14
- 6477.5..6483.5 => 21.9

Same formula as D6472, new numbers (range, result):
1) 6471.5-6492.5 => 21.38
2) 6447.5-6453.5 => 22.11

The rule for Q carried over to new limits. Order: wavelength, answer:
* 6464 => 21.6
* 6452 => 22.11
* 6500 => 21.14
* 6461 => 23.6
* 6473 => 22.74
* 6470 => 22.4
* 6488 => 21.79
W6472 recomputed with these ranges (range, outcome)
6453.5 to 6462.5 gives 22.4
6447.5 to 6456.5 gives 22.2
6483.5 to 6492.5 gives 21.7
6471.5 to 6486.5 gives 22.4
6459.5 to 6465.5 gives 22.6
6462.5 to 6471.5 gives 21.9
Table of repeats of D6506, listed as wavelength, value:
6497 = 20.15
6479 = 21.9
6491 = 21.38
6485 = 21.87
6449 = 22.94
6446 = 23.3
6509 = 22.25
